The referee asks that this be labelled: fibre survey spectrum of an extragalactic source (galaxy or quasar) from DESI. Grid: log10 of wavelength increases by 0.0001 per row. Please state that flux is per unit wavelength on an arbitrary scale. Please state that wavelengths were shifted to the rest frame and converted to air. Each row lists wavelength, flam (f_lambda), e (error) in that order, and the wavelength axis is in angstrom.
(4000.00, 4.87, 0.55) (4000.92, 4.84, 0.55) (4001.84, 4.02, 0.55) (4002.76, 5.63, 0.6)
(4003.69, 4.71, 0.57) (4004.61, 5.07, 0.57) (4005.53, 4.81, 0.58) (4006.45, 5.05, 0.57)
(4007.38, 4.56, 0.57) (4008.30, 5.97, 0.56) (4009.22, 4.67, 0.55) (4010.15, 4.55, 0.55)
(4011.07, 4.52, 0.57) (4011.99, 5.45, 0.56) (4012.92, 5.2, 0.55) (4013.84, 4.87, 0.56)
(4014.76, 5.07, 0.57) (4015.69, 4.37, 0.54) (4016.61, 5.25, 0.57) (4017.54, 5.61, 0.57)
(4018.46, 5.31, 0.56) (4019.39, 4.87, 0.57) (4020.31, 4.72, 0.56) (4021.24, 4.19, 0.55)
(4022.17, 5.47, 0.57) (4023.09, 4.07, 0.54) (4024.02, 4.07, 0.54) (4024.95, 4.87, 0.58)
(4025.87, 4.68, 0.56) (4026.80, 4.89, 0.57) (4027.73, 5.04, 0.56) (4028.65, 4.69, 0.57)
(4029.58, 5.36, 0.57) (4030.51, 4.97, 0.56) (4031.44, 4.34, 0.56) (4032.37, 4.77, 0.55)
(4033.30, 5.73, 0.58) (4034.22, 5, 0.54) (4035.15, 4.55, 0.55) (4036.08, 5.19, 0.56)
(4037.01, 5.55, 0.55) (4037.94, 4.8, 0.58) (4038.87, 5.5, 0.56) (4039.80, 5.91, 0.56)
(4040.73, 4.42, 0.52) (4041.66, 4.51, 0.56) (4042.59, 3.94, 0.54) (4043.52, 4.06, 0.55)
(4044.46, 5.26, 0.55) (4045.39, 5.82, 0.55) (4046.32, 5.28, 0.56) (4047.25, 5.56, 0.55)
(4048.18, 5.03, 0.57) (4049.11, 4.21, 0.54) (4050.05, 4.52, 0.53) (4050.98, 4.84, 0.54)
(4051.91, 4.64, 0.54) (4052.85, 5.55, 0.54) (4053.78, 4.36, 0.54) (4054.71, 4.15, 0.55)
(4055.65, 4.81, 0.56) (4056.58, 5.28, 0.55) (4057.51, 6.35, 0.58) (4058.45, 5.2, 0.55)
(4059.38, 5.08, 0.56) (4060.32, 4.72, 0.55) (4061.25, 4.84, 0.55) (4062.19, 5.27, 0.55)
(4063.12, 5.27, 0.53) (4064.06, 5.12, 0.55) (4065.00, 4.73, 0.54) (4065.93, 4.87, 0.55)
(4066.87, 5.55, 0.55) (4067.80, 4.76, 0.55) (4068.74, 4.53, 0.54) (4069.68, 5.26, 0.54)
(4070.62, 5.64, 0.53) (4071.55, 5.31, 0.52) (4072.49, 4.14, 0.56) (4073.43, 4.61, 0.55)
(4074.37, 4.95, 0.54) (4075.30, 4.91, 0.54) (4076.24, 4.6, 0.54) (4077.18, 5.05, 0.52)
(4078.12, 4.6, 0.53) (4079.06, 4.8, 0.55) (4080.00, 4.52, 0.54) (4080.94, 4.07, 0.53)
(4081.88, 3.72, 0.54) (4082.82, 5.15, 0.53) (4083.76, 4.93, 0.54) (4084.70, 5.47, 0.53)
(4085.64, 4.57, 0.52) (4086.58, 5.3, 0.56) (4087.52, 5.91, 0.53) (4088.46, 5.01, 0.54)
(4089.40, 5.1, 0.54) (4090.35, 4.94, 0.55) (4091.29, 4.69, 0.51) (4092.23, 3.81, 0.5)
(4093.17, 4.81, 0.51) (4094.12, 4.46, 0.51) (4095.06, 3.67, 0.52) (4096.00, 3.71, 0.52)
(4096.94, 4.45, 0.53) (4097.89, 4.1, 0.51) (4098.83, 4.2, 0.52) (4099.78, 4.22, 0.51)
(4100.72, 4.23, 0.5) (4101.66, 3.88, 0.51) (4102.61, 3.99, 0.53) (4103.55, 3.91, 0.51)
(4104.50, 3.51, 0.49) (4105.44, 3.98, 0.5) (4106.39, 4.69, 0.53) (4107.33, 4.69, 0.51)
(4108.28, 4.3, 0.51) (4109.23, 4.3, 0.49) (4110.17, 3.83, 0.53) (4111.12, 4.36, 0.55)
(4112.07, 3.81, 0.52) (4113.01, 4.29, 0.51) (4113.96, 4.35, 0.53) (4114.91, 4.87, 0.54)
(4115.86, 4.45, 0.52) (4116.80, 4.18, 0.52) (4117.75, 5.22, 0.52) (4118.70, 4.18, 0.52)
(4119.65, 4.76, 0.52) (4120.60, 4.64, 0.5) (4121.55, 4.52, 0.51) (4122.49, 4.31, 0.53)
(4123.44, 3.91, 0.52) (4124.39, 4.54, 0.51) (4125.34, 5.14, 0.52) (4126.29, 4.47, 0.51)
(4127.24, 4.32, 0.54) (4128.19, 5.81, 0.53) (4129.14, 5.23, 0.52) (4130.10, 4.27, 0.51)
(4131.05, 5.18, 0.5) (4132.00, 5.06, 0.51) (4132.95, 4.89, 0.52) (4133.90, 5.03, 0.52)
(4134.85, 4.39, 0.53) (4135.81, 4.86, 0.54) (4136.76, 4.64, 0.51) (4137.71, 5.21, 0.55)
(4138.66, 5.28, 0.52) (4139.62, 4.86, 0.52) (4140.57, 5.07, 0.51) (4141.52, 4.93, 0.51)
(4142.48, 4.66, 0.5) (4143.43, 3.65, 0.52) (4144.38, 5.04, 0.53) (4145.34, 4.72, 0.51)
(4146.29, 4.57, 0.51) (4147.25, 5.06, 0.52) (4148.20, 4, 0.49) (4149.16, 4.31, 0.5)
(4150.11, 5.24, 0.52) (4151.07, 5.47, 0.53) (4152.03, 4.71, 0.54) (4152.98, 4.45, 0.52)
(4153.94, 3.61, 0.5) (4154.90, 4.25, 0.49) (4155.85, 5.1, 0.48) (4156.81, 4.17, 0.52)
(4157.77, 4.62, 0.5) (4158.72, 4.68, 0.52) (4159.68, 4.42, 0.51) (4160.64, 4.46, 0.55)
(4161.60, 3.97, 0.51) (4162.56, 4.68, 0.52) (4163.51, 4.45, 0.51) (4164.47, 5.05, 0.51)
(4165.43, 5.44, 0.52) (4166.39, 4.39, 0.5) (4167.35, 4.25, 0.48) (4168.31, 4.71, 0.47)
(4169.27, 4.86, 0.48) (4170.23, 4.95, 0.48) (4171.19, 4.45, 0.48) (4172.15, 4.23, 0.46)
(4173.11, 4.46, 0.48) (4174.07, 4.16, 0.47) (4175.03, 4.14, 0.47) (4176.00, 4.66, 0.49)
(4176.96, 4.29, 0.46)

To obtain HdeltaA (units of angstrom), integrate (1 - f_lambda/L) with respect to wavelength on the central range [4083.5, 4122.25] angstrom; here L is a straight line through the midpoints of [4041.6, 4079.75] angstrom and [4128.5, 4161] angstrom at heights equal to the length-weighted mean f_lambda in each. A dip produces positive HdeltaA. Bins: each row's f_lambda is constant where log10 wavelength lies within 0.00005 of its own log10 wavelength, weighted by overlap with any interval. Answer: 3.0 angstrom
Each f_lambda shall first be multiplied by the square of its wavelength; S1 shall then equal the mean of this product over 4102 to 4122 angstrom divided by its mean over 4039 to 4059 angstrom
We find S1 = 0.90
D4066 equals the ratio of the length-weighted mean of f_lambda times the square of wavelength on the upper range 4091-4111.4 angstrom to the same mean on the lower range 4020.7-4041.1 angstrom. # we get 0.9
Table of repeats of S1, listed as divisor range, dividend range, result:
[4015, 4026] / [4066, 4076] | 1.06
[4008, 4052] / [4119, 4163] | 1.00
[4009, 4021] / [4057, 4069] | 1.06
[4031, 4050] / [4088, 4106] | 0.88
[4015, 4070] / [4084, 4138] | 0.95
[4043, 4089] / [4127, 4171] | 0.99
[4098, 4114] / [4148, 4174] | 1.13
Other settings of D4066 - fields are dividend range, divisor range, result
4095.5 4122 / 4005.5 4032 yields 0.92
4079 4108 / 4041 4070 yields 0.92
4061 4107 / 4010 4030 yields 0.98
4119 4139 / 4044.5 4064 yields 0.98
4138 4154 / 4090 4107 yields 1.15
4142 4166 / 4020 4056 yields 1.00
